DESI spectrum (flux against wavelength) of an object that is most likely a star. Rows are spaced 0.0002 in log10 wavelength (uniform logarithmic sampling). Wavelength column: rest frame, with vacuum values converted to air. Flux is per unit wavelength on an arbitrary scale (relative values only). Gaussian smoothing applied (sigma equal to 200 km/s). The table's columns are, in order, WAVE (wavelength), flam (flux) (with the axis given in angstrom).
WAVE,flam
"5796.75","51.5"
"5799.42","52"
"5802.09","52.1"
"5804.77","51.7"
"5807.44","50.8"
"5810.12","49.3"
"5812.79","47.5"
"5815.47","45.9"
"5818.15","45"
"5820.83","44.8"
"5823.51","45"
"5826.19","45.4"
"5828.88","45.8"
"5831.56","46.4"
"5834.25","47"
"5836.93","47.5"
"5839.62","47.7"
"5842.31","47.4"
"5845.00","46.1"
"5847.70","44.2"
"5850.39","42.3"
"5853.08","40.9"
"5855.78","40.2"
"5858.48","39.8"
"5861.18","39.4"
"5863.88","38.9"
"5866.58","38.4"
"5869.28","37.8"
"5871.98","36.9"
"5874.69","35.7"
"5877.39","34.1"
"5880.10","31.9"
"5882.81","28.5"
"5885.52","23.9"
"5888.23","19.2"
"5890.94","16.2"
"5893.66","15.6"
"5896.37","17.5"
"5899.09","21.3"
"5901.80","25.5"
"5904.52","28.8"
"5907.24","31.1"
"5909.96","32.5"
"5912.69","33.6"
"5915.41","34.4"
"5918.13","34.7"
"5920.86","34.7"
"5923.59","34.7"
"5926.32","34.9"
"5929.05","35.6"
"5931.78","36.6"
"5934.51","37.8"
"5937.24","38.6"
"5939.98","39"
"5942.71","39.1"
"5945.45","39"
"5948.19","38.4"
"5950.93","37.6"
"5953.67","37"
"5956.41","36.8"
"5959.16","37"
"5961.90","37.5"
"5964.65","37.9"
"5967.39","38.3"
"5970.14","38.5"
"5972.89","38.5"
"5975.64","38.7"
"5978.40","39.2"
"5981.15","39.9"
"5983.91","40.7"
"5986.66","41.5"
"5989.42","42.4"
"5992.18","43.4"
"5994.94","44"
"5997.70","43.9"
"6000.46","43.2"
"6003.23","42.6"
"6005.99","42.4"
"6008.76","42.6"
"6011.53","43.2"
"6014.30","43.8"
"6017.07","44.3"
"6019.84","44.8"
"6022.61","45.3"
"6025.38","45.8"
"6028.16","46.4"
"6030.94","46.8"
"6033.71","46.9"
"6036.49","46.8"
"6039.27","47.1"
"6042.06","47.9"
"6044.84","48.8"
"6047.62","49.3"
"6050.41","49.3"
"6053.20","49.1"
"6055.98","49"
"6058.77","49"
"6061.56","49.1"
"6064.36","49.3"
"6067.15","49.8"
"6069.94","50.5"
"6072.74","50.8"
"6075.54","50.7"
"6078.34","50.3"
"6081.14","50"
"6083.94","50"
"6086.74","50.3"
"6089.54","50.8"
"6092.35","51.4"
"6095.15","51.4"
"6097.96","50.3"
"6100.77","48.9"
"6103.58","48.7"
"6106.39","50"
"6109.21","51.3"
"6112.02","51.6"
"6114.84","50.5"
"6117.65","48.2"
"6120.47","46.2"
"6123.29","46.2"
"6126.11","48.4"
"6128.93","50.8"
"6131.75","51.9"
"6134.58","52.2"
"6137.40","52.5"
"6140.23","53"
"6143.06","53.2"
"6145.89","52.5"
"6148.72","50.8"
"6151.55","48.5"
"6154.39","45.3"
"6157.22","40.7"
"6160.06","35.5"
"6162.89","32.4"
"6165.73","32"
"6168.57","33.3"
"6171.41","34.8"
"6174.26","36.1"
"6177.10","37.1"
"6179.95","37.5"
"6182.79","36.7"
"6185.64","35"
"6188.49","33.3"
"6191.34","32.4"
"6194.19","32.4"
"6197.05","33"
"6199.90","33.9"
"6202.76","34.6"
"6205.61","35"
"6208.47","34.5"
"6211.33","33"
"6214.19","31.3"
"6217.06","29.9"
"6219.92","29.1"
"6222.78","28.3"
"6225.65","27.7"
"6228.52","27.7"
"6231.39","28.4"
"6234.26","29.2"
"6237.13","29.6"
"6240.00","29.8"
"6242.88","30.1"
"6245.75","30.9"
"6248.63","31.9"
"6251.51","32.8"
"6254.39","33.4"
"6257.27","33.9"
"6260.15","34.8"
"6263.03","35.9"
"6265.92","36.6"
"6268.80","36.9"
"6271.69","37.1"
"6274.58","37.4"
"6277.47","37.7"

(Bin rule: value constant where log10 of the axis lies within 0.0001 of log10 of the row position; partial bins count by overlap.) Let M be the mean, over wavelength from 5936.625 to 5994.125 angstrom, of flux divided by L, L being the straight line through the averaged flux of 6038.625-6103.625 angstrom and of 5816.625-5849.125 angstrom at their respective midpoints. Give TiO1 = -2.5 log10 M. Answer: 0.23 mag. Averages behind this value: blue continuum 46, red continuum 49.7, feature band 39.1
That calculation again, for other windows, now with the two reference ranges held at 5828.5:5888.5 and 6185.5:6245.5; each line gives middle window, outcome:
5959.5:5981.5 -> -0.05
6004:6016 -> -0.20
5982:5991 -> -0.14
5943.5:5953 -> -0.03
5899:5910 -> 0.34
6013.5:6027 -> -0.25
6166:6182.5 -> -0.11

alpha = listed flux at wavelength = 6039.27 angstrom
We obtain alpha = 47.1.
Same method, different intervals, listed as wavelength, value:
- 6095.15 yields 51.4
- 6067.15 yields 49.8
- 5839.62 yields 47.7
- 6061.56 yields 49.1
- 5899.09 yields 21.3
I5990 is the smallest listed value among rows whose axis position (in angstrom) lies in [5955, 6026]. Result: 36.8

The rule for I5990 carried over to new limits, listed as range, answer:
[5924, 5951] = 34.9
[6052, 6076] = 49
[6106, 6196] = 32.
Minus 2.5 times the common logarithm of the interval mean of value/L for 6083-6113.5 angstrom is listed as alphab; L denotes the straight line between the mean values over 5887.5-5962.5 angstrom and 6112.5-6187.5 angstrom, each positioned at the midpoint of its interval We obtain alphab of -0.218 mag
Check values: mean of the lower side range 32.4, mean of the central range 50.4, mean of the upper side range 43.9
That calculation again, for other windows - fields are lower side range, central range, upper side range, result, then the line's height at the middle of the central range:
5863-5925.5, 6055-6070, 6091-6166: -0.15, 43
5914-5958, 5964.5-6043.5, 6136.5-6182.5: -0.13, 38.4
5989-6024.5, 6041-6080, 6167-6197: -0.21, 40.9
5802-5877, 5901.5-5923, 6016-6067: 0.37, 45.3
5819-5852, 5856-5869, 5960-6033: 0.16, 45.2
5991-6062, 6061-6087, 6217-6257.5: -0.18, 42.4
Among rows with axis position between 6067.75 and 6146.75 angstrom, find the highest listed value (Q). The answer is 53.2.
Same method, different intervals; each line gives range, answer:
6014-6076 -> 50.8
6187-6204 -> 34.6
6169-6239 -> 37.5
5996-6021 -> 44.8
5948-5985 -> 40.7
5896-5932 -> 36.6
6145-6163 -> 52.5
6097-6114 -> 51.6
